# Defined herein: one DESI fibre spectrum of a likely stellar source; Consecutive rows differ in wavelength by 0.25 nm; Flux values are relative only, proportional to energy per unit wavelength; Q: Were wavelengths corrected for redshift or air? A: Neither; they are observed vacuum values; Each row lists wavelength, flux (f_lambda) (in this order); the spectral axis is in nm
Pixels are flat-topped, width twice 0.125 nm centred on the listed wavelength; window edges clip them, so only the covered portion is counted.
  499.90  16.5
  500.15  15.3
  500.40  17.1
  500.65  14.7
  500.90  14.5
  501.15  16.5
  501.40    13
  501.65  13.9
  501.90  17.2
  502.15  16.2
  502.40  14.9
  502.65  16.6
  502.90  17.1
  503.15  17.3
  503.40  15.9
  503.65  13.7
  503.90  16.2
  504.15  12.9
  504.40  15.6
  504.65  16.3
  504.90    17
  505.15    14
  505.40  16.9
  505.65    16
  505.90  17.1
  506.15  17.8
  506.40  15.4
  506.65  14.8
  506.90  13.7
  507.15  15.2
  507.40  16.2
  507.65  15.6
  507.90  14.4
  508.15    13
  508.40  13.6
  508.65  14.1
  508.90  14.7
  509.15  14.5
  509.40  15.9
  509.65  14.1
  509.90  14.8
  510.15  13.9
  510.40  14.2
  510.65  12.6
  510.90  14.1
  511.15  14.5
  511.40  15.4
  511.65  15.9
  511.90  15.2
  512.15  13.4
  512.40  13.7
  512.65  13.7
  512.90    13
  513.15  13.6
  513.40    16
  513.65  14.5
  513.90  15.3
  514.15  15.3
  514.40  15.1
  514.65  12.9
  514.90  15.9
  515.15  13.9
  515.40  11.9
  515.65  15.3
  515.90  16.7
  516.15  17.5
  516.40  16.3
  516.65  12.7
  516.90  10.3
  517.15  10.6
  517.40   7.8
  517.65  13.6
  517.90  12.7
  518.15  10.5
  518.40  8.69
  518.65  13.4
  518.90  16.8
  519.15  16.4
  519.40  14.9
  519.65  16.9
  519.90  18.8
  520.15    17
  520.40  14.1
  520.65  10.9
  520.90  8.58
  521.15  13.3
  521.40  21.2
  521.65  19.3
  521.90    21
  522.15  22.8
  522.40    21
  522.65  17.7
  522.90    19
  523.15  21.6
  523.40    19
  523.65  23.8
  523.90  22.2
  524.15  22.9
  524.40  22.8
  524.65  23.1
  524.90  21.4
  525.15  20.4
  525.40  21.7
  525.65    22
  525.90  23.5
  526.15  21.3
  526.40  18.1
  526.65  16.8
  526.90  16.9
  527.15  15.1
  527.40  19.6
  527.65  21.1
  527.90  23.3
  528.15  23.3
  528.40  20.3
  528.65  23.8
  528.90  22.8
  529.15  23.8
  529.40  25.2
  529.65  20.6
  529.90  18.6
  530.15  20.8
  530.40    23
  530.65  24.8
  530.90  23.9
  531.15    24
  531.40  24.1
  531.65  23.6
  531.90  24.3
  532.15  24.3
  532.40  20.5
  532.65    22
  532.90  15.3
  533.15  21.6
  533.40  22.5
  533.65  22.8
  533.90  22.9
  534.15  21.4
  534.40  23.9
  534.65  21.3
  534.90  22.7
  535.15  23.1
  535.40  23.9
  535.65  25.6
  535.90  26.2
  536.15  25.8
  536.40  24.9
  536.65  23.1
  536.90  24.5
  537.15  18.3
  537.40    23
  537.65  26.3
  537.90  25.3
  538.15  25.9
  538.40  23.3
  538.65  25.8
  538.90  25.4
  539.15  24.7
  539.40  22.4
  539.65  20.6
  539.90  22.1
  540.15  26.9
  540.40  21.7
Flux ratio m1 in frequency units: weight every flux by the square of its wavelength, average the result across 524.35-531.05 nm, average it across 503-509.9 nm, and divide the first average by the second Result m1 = 1.52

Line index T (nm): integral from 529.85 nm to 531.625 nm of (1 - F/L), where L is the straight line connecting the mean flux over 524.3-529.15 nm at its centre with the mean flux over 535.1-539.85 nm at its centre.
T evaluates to -0.07 nm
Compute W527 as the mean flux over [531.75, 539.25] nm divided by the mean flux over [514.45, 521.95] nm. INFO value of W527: 1.6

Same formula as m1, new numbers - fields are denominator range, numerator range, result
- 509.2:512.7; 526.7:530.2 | 1.56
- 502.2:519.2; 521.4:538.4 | 1.64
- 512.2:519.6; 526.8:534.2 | 1.68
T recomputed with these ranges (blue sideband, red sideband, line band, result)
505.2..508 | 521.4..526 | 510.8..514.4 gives 0.64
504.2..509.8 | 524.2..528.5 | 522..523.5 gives -0.04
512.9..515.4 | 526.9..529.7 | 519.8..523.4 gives 0.12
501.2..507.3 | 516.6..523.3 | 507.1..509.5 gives 0.13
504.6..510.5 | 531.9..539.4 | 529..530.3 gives -0.02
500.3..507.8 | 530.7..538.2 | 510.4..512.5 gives 0.38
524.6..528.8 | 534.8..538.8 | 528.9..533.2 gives -0.04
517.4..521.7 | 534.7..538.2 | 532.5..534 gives 0.07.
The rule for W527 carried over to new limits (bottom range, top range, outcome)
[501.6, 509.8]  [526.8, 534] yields 1.42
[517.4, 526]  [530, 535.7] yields 1.27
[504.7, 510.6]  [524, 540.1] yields 1.49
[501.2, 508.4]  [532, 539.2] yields 1.51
